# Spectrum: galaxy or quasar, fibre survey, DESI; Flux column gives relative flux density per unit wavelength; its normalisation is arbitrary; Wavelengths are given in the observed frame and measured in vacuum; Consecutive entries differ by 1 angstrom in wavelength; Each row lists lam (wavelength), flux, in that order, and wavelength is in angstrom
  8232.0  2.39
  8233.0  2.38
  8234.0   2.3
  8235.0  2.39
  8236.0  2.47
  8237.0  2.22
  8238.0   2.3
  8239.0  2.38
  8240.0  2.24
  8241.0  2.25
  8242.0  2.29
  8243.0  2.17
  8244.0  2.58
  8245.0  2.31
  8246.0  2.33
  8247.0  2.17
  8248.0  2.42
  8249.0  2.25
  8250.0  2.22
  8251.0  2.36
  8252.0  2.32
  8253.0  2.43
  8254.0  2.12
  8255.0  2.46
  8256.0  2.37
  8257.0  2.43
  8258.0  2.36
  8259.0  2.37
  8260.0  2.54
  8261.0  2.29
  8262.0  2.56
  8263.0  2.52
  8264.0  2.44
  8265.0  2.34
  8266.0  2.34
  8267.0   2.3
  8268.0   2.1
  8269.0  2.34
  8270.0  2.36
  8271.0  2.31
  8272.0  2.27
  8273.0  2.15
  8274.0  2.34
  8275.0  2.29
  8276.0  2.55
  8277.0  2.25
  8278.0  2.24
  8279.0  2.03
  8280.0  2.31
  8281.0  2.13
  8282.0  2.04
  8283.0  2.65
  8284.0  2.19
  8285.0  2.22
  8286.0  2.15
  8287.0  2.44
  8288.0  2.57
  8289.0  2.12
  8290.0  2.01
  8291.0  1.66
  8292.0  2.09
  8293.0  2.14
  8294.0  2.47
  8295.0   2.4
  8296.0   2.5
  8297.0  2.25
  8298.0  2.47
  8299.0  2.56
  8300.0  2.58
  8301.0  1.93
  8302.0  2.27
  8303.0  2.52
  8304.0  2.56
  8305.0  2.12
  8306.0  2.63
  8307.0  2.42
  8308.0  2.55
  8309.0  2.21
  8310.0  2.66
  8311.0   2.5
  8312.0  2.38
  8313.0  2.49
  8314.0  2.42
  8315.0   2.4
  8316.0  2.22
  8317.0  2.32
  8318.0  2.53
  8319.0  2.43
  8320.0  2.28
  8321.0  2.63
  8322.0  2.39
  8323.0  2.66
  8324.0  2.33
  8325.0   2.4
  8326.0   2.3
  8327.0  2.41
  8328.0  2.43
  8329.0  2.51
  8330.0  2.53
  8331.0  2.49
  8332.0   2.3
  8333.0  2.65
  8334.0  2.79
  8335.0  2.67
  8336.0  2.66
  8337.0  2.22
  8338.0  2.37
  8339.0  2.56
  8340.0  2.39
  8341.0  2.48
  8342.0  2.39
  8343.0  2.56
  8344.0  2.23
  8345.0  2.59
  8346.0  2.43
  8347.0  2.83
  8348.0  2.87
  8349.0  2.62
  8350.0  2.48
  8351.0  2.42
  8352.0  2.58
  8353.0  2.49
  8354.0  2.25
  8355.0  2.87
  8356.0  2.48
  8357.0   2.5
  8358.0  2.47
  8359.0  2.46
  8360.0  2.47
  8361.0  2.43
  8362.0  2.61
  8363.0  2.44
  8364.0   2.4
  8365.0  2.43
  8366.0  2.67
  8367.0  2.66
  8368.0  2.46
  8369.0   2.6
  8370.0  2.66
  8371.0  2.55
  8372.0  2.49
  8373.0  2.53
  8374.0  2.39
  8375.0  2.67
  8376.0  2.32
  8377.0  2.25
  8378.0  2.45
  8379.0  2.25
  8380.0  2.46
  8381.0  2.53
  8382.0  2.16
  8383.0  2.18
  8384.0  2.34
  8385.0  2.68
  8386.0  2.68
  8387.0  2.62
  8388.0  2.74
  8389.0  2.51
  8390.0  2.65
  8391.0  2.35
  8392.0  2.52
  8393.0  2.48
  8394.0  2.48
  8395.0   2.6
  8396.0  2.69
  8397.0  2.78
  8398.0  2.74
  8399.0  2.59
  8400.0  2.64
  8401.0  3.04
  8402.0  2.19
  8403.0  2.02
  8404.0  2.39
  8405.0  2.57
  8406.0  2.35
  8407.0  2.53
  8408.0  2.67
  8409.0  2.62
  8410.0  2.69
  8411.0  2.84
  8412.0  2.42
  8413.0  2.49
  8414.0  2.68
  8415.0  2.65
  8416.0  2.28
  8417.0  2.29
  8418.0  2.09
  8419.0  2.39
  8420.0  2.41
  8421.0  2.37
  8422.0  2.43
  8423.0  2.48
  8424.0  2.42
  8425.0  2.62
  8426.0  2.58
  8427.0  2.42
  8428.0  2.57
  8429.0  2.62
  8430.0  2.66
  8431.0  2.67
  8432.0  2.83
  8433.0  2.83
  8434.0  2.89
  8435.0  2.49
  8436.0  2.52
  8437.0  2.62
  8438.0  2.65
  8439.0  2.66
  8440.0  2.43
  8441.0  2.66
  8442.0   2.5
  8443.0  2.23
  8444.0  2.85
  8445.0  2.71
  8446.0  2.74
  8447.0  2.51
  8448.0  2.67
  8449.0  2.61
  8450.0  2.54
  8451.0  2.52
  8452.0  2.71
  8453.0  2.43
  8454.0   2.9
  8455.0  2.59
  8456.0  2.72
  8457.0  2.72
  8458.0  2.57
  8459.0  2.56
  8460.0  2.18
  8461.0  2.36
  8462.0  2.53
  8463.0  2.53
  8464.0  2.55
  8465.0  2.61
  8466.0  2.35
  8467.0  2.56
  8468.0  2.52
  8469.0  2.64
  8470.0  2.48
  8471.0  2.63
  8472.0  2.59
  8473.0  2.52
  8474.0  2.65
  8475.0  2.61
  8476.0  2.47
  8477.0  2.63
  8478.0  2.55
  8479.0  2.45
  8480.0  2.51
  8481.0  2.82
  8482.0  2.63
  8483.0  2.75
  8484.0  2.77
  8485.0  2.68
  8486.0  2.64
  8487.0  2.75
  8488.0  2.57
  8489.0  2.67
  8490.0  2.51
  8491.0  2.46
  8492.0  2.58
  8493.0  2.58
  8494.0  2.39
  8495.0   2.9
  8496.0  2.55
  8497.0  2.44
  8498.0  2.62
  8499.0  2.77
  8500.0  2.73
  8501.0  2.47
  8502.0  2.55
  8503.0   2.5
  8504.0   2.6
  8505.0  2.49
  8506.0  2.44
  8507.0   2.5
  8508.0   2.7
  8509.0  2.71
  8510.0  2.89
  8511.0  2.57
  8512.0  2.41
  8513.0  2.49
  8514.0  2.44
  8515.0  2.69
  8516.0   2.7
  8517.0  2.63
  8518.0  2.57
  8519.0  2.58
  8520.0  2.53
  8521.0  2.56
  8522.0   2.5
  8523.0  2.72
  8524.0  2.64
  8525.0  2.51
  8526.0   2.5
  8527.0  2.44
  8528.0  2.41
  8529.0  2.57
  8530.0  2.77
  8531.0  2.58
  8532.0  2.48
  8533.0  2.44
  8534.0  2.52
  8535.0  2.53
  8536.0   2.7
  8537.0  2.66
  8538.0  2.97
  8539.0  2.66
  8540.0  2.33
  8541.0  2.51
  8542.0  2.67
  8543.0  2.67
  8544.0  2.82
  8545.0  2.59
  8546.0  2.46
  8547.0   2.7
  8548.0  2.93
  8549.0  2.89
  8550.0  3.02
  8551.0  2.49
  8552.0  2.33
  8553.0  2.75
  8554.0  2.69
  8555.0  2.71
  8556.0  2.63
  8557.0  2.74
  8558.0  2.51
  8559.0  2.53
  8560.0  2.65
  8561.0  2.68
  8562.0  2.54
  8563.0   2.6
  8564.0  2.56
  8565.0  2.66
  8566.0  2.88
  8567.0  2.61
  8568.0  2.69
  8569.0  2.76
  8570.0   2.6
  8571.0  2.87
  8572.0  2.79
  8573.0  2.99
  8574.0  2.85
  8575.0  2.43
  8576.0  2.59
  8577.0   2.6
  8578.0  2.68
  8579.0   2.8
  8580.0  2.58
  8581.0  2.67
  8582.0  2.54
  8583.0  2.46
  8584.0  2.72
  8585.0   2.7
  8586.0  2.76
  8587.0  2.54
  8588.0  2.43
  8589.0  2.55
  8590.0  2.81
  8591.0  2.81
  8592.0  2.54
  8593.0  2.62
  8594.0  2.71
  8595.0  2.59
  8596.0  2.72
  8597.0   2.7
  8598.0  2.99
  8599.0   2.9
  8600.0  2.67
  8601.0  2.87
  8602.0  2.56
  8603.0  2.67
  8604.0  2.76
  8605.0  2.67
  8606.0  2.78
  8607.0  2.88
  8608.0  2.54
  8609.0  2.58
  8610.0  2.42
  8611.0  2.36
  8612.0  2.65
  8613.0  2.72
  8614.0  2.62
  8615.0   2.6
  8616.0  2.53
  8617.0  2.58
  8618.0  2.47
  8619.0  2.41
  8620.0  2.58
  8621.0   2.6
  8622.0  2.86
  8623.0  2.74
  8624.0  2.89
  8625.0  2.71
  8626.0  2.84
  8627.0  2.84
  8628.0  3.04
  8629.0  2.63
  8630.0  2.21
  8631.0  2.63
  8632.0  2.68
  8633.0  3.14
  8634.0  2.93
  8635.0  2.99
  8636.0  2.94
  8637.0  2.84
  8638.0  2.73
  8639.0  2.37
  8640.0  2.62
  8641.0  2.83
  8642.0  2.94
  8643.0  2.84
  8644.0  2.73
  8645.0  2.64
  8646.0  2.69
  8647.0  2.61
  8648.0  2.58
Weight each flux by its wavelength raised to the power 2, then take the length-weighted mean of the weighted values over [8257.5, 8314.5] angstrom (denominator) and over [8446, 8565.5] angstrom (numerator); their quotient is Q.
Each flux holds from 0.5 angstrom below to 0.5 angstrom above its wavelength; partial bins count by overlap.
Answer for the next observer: 1.17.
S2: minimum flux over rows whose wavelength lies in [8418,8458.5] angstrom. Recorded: 2.09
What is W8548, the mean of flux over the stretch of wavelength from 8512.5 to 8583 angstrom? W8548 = 2.63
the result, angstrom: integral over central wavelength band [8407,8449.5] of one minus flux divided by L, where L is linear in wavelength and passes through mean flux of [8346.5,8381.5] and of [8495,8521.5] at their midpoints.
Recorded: -0.3 angstrom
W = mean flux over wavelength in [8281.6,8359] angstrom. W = 2.42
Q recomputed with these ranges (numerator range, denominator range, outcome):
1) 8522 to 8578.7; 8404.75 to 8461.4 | 1.06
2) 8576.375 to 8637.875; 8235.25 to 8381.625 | 1.20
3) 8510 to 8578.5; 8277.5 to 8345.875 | 1.17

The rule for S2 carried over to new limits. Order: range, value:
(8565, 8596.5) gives 2.43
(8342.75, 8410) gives 2.02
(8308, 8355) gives 2.21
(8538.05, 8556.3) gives 2.33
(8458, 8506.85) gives 2.18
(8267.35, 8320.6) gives 1.66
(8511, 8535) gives 2.41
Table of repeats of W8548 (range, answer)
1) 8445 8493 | 2.59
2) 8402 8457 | 2.55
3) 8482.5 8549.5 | 2.61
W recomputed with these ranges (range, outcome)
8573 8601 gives 2.67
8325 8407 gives 2.51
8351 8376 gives 2.52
